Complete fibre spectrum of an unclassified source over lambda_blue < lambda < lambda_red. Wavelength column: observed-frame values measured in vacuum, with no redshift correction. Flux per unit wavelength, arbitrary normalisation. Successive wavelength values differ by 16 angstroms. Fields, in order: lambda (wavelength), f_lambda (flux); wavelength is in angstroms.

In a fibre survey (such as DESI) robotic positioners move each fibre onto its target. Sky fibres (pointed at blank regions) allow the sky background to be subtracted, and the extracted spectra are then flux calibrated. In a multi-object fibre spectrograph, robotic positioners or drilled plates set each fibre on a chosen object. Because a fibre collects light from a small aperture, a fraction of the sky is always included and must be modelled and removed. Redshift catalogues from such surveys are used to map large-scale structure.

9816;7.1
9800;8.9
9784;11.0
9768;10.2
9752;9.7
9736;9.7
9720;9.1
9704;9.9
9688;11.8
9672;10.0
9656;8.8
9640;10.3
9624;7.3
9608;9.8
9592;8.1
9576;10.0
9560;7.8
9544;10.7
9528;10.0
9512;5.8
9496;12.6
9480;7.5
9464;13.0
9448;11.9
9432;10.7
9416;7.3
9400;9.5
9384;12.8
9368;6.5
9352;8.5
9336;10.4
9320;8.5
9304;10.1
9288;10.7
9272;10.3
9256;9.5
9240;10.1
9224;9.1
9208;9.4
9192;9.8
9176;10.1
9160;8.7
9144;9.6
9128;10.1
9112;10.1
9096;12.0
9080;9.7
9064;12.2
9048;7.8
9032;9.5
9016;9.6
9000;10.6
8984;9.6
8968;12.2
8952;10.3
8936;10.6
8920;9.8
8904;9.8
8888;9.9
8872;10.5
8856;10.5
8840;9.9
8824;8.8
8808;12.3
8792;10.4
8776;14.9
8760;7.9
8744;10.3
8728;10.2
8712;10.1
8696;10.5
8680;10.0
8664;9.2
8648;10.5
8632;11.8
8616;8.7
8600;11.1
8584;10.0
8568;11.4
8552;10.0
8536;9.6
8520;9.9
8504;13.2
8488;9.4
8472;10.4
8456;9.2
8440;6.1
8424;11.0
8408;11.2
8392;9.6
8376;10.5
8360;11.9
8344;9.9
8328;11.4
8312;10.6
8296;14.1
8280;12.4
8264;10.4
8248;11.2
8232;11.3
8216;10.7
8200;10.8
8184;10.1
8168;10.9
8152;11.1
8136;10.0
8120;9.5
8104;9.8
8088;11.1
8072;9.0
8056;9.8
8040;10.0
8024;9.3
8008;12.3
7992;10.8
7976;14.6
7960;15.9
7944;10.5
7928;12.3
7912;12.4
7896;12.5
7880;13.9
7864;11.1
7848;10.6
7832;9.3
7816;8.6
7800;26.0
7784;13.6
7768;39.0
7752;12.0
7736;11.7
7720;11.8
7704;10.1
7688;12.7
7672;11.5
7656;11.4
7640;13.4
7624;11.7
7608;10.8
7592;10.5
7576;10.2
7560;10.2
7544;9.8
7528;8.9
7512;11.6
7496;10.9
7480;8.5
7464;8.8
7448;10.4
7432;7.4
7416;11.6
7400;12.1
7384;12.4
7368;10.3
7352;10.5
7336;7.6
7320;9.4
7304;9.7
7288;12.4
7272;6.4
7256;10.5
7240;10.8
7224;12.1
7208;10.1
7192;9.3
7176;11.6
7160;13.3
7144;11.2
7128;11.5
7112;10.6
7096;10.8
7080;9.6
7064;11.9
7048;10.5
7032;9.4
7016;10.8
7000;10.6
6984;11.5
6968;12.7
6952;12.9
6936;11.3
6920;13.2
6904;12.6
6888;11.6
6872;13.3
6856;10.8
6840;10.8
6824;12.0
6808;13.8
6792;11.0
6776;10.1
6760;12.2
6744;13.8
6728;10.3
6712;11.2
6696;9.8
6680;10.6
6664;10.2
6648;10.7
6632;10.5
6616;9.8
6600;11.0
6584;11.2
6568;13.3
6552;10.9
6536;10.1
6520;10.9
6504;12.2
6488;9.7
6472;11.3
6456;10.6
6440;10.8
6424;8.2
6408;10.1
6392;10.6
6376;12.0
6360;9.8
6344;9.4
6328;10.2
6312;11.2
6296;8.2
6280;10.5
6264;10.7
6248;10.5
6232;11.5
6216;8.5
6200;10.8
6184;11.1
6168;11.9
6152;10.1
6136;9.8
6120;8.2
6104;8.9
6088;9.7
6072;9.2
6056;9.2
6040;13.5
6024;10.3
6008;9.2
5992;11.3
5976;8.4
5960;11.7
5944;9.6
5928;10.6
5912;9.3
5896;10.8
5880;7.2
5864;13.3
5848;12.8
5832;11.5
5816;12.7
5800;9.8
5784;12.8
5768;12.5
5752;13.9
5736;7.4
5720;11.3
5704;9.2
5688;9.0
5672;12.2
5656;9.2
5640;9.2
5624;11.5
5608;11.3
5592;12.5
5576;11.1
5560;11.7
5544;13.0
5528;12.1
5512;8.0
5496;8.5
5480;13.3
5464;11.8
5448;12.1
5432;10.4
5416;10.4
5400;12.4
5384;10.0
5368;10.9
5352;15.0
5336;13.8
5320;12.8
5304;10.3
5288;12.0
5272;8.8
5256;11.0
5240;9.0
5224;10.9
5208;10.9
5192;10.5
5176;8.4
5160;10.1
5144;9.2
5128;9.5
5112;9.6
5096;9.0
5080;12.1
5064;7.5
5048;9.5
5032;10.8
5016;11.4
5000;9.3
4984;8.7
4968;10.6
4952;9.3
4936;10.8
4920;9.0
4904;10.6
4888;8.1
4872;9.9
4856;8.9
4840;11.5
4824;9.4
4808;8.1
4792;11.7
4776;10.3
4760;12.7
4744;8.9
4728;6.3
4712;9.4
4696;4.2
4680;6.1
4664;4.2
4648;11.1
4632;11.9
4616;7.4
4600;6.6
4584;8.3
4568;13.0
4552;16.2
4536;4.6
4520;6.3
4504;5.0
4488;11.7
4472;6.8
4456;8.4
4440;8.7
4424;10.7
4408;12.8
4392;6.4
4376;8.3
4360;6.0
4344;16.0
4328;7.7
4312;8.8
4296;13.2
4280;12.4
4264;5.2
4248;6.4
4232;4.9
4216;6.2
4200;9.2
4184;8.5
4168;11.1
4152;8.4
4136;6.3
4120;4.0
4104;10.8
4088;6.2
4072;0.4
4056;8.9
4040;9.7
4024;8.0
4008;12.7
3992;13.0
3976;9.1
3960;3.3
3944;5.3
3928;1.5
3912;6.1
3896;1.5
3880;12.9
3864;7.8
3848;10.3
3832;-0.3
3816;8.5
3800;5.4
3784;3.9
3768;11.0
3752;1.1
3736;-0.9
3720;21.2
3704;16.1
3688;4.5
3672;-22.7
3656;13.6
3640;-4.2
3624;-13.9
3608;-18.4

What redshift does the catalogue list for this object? 0.18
